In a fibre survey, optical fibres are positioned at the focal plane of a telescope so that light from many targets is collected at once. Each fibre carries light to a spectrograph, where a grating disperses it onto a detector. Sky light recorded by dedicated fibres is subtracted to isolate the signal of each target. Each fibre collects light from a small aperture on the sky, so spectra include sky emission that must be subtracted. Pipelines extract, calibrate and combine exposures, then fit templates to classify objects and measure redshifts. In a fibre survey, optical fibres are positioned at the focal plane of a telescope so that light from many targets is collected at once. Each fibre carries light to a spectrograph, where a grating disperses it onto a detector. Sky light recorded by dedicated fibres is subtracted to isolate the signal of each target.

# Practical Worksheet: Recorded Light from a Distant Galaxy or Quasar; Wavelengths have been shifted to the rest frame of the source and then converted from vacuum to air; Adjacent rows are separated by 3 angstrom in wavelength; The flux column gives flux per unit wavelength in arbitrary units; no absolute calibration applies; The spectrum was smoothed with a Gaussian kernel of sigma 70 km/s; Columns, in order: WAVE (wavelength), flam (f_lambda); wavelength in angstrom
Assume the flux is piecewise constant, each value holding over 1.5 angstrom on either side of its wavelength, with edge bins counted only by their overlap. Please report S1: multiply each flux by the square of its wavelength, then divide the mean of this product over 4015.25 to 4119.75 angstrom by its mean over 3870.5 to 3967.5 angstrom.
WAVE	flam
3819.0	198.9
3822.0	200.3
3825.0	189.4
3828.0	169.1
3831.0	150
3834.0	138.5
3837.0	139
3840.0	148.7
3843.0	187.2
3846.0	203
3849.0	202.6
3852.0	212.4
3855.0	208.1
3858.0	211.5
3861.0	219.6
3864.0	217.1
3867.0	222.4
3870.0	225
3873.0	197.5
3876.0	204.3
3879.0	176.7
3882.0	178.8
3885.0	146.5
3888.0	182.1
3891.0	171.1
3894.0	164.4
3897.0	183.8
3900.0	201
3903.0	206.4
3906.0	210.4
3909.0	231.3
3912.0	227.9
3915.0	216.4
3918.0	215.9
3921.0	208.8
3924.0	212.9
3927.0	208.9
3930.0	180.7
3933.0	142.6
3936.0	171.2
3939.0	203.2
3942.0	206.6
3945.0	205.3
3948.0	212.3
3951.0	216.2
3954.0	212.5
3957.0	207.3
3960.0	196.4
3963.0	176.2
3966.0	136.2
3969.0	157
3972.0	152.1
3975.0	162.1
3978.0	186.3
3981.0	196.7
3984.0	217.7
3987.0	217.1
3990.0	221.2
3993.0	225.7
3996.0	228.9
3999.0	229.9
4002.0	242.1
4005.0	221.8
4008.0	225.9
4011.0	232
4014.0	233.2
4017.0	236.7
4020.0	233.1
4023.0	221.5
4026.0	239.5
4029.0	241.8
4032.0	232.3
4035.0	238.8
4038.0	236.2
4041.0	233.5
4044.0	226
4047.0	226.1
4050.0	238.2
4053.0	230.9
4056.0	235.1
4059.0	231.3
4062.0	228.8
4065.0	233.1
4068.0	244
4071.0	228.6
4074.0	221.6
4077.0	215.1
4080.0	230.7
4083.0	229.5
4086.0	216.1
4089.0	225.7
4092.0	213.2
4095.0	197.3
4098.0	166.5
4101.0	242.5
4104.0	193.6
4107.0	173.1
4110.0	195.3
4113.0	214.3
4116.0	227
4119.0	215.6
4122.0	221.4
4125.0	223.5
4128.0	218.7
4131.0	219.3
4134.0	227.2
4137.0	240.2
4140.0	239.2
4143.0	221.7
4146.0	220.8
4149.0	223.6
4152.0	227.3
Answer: 1.24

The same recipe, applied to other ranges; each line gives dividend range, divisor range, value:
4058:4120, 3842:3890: 1.21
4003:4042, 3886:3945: 1.25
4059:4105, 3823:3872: 1.30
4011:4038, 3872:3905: 1.37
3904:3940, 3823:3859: 1.17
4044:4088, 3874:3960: 1.25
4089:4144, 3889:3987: 1.21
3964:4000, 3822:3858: 1.16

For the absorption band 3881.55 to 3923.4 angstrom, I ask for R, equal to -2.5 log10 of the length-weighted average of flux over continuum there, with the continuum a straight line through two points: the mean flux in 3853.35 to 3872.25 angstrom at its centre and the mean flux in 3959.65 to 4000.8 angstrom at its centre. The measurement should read 0.06 mag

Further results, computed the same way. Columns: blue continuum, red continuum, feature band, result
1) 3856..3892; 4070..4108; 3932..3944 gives 0.100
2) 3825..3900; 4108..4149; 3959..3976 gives 0.226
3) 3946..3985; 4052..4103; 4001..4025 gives -0.145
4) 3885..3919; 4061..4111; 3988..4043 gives -0.114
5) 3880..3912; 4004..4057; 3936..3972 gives 0.091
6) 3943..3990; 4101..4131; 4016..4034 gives -0.176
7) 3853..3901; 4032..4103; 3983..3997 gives -0.046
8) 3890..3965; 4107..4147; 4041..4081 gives -0.083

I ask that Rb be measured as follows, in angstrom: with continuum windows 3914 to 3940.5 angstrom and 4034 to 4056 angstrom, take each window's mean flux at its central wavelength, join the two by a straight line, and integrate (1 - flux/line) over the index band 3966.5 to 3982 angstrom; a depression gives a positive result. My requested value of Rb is 3.1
